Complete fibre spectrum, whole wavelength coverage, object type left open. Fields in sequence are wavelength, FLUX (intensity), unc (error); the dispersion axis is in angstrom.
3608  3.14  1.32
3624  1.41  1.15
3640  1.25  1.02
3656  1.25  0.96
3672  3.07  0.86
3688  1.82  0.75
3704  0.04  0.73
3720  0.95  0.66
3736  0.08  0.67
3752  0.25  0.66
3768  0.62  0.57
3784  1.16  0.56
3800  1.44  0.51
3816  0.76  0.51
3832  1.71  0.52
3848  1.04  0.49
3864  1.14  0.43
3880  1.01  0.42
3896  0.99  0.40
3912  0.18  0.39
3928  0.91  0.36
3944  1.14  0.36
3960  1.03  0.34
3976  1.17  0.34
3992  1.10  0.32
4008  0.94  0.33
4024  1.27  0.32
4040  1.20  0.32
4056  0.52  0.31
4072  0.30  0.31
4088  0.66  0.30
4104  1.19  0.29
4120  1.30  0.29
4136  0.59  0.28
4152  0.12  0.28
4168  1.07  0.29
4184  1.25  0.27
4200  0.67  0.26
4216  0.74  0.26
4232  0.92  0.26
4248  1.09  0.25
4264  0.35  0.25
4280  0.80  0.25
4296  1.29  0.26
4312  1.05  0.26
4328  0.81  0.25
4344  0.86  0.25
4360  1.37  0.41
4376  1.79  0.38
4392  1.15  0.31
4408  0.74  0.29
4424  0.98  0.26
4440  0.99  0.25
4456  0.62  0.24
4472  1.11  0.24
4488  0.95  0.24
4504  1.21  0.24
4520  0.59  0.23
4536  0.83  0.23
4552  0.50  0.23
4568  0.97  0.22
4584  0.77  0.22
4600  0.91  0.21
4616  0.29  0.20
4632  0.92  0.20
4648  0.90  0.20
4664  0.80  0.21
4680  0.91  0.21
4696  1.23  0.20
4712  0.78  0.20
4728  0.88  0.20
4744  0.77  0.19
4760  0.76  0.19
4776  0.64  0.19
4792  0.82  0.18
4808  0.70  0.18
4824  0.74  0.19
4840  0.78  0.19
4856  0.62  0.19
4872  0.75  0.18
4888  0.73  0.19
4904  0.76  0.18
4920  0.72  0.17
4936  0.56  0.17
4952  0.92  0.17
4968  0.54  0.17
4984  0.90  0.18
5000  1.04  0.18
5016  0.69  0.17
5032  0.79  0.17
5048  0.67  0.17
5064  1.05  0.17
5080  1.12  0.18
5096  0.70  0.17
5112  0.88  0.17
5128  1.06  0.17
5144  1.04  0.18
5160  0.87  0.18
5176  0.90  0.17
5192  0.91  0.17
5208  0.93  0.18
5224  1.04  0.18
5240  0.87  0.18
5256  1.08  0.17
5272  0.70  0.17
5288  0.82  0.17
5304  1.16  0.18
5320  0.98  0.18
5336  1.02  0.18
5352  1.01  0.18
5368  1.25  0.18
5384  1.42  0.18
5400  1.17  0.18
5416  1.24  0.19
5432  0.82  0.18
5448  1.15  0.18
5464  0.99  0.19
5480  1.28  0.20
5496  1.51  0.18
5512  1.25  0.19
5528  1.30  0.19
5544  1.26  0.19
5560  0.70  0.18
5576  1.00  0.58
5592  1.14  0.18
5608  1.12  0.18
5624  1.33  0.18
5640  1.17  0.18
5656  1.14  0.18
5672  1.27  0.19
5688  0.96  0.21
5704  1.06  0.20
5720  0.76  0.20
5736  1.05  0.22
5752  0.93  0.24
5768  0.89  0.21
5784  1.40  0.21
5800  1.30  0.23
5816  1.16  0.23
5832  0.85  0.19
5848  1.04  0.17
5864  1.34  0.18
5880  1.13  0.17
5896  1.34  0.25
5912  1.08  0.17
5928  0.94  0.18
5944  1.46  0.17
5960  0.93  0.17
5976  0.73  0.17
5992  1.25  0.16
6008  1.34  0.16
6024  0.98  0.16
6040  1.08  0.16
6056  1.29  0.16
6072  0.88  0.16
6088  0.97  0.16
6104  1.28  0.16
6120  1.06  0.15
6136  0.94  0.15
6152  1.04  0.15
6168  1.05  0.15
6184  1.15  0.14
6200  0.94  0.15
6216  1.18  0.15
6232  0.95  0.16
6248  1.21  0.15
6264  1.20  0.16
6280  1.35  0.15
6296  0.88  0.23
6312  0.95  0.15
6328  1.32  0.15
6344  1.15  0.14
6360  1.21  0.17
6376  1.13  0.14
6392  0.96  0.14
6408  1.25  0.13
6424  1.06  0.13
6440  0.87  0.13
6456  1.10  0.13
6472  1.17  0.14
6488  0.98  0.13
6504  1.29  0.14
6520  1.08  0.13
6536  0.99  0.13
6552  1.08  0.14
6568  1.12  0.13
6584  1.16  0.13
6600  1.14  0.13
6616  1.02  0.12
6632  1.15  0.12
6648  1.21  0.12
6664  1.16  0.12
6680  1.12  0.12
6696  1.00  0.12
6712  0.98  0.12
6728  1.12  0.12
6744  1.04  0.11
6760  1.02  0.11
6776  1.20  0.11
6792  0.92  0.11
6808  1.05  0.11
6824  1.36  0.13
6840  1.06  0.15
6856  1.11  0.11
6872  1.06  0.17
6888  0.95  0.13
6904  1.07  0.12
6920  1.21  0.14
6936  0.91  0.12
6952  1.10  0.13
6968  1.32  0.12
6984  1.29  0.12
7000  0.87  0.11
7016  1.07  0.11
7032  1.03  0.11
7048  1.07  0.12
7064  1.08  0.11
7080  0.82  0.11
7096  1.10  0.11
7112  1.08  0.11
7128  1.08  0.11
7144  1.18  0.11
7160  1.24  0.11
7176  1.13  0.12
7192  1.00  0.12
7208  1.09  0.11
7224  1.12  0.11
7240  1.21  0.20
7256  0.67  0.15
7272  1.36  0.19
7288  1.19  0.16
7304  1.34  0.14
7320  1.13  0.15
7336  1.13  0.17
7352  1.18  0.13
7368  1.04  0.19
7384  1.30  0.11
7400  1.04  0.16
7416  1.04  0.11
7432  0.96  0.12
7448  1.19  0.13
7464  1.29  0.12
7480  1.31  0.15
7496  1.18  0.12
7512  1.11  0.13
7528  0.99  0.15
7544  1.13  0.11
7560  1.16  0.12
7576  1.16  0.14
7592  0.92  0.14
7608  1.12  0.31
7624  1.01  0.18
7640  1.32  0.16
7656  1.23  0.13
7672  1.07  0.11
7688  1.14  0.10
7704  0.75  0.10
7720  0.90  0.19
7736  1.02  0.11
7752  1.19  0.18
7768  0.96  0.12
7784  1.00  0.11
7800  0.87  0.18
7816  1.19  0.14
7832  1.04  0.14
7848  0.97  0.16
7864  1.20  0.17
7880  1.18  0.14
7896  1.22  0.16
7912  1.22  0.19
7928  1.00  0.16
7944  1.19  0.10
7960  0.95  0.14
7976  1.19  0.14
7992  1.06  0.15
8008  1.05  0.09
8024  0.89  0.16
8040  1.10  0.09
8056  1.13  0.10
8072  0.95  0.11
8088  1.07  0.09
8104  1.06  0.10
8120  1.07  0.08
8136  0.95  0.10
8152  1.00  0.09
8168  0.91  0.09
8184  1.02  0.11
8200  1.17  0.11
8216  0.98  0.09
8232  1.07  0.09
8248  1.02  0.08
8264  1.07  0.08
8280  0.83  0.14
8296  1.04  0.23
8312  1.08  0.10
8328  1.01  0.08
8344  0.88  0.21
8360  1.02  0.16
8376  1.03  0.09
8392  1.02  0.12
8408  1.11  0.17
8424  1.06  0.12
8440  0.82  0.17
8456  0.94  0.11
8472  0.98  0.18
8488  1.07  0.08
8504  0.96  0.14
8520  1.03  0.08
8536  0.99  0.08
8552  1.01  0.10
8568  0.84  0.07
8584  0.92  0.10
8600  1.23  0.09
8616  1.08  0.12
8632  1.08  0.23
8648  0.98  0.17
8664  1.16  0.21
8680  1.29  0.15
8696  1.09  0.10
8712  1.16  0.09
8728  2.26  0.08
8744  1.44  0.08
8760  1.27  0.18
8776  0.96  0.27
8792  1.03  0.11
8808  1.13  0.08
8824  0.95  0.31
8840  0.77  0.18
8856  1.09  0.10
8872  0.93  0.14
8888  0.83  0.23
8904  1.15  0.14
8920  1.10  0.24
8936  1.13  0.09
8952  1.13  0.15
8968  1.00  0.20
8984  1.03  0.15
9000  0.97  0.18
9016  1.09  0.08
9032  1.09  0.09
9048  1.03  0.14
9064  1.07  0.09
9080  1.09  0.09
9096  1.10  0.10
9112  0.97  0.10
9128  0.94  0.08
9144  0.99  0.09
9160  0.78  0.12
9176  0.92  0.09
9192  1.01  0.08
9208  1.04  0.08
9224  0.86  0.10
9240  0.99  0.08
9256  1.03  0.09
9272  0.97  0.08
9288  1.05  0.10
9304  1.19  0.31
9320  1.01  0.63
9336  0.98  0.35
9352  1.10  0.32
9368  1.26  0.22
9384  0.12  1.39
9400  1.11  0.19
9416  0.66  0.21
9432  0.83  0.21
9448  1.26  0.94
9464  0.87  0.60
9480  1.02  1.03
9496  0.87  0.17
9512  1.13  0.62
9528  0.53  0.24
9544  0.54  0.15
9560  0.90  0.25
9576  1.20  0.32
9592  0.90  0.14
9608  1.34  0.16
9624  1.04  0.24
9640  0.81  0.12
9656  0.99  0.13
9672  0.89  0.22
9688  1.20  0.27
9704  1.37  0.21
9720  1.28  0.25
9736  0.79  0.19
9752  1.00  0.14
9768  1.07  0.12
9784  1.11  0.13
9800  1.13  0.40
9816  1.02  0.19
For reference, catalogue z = 0.329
